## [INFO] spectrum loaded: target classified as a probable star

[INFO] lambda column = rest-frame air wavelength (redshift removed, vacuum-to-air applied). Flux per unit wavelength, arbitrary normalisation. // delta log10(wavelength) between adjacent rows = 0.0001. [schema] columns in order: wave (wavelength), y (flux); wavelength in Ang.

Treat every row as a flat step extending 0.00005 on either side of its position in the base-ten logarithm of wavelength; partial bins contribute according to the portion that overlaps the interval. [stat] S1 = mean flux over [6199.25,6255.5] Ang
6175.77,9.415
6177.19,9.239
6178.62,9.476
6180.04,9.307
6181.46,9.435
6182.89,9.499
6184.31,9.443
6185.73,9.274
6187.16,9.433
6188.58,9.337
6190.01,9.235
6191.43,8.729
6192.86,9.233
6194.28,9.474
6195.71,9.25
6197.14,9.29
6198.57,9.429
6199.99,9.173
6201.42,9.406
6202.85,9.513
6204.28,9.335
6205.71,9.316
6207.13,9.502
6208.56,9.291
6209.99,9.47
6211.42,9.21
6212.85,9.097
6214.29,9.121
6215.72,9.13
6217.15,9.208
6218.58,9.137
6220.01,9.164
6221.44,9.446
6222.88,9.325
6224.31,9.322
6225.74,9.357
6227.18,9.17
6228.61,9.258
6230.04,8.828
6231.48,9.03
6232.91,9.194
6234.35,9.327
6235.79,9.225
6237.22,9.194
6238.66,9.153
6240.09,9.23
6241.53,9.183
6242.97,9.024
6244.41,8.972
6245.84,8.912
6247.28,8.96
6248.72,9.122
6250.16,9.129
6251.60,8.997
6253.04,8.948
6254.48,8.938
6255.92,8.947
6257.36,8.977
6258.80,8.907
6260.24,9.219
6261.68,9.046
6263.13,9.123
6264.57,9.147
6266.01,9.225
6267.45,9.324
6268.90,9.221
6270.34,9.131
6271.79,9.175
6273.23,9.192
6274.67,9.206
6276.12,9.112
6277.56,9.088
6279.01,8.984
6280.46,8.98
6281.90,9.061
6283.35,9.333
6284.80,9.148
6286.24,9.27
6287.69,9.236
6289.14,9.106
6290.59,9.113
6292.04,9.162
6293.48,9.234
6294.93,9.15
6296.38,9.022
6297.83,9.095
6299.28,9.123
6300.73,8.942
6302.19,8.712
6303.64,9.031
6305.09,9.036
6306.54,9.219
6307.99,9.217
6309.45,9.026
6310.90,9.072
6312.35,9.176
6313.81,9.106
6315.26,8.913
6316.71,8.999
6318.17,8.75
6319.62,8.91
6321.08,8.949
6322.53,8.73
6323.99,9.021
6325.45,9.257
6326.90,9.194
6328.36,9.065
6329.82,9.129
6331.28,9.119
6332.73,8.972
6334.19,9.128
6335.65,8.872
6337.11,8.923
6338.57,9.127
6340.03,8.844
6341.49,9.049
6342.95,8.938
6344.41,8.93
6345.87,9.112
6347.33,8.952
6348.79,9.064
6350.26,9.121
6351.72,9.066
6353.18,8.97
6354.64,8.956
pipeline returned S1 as 9.19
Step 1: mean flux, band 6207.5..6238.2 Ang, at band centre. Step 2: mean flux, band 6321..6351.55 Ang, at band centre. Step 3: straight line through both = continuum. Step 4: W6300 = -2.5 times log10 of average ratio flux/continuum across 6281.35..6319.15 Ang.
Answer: 0.00 mag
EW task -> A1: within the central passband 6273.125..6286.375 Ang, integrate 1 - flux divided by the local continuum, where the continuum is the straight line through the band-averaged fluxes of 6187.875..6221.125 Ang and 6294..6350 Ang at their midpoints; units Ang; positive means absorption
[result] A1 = -0.03 Ang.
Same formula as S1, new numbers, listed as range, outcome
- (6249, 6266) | 9.04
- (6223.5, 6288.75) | 9.12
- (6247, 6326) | 9.08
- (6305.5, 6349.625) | 9.03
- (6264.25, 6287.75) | 9.17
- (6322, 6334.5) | 9.07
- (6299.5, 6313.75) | 9.05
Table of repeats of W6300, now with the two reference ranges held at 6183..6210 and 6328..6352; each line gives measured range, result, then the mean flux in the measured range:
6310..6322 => 0.01 mag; 8.99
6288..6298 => 0.00 mag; 9.13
